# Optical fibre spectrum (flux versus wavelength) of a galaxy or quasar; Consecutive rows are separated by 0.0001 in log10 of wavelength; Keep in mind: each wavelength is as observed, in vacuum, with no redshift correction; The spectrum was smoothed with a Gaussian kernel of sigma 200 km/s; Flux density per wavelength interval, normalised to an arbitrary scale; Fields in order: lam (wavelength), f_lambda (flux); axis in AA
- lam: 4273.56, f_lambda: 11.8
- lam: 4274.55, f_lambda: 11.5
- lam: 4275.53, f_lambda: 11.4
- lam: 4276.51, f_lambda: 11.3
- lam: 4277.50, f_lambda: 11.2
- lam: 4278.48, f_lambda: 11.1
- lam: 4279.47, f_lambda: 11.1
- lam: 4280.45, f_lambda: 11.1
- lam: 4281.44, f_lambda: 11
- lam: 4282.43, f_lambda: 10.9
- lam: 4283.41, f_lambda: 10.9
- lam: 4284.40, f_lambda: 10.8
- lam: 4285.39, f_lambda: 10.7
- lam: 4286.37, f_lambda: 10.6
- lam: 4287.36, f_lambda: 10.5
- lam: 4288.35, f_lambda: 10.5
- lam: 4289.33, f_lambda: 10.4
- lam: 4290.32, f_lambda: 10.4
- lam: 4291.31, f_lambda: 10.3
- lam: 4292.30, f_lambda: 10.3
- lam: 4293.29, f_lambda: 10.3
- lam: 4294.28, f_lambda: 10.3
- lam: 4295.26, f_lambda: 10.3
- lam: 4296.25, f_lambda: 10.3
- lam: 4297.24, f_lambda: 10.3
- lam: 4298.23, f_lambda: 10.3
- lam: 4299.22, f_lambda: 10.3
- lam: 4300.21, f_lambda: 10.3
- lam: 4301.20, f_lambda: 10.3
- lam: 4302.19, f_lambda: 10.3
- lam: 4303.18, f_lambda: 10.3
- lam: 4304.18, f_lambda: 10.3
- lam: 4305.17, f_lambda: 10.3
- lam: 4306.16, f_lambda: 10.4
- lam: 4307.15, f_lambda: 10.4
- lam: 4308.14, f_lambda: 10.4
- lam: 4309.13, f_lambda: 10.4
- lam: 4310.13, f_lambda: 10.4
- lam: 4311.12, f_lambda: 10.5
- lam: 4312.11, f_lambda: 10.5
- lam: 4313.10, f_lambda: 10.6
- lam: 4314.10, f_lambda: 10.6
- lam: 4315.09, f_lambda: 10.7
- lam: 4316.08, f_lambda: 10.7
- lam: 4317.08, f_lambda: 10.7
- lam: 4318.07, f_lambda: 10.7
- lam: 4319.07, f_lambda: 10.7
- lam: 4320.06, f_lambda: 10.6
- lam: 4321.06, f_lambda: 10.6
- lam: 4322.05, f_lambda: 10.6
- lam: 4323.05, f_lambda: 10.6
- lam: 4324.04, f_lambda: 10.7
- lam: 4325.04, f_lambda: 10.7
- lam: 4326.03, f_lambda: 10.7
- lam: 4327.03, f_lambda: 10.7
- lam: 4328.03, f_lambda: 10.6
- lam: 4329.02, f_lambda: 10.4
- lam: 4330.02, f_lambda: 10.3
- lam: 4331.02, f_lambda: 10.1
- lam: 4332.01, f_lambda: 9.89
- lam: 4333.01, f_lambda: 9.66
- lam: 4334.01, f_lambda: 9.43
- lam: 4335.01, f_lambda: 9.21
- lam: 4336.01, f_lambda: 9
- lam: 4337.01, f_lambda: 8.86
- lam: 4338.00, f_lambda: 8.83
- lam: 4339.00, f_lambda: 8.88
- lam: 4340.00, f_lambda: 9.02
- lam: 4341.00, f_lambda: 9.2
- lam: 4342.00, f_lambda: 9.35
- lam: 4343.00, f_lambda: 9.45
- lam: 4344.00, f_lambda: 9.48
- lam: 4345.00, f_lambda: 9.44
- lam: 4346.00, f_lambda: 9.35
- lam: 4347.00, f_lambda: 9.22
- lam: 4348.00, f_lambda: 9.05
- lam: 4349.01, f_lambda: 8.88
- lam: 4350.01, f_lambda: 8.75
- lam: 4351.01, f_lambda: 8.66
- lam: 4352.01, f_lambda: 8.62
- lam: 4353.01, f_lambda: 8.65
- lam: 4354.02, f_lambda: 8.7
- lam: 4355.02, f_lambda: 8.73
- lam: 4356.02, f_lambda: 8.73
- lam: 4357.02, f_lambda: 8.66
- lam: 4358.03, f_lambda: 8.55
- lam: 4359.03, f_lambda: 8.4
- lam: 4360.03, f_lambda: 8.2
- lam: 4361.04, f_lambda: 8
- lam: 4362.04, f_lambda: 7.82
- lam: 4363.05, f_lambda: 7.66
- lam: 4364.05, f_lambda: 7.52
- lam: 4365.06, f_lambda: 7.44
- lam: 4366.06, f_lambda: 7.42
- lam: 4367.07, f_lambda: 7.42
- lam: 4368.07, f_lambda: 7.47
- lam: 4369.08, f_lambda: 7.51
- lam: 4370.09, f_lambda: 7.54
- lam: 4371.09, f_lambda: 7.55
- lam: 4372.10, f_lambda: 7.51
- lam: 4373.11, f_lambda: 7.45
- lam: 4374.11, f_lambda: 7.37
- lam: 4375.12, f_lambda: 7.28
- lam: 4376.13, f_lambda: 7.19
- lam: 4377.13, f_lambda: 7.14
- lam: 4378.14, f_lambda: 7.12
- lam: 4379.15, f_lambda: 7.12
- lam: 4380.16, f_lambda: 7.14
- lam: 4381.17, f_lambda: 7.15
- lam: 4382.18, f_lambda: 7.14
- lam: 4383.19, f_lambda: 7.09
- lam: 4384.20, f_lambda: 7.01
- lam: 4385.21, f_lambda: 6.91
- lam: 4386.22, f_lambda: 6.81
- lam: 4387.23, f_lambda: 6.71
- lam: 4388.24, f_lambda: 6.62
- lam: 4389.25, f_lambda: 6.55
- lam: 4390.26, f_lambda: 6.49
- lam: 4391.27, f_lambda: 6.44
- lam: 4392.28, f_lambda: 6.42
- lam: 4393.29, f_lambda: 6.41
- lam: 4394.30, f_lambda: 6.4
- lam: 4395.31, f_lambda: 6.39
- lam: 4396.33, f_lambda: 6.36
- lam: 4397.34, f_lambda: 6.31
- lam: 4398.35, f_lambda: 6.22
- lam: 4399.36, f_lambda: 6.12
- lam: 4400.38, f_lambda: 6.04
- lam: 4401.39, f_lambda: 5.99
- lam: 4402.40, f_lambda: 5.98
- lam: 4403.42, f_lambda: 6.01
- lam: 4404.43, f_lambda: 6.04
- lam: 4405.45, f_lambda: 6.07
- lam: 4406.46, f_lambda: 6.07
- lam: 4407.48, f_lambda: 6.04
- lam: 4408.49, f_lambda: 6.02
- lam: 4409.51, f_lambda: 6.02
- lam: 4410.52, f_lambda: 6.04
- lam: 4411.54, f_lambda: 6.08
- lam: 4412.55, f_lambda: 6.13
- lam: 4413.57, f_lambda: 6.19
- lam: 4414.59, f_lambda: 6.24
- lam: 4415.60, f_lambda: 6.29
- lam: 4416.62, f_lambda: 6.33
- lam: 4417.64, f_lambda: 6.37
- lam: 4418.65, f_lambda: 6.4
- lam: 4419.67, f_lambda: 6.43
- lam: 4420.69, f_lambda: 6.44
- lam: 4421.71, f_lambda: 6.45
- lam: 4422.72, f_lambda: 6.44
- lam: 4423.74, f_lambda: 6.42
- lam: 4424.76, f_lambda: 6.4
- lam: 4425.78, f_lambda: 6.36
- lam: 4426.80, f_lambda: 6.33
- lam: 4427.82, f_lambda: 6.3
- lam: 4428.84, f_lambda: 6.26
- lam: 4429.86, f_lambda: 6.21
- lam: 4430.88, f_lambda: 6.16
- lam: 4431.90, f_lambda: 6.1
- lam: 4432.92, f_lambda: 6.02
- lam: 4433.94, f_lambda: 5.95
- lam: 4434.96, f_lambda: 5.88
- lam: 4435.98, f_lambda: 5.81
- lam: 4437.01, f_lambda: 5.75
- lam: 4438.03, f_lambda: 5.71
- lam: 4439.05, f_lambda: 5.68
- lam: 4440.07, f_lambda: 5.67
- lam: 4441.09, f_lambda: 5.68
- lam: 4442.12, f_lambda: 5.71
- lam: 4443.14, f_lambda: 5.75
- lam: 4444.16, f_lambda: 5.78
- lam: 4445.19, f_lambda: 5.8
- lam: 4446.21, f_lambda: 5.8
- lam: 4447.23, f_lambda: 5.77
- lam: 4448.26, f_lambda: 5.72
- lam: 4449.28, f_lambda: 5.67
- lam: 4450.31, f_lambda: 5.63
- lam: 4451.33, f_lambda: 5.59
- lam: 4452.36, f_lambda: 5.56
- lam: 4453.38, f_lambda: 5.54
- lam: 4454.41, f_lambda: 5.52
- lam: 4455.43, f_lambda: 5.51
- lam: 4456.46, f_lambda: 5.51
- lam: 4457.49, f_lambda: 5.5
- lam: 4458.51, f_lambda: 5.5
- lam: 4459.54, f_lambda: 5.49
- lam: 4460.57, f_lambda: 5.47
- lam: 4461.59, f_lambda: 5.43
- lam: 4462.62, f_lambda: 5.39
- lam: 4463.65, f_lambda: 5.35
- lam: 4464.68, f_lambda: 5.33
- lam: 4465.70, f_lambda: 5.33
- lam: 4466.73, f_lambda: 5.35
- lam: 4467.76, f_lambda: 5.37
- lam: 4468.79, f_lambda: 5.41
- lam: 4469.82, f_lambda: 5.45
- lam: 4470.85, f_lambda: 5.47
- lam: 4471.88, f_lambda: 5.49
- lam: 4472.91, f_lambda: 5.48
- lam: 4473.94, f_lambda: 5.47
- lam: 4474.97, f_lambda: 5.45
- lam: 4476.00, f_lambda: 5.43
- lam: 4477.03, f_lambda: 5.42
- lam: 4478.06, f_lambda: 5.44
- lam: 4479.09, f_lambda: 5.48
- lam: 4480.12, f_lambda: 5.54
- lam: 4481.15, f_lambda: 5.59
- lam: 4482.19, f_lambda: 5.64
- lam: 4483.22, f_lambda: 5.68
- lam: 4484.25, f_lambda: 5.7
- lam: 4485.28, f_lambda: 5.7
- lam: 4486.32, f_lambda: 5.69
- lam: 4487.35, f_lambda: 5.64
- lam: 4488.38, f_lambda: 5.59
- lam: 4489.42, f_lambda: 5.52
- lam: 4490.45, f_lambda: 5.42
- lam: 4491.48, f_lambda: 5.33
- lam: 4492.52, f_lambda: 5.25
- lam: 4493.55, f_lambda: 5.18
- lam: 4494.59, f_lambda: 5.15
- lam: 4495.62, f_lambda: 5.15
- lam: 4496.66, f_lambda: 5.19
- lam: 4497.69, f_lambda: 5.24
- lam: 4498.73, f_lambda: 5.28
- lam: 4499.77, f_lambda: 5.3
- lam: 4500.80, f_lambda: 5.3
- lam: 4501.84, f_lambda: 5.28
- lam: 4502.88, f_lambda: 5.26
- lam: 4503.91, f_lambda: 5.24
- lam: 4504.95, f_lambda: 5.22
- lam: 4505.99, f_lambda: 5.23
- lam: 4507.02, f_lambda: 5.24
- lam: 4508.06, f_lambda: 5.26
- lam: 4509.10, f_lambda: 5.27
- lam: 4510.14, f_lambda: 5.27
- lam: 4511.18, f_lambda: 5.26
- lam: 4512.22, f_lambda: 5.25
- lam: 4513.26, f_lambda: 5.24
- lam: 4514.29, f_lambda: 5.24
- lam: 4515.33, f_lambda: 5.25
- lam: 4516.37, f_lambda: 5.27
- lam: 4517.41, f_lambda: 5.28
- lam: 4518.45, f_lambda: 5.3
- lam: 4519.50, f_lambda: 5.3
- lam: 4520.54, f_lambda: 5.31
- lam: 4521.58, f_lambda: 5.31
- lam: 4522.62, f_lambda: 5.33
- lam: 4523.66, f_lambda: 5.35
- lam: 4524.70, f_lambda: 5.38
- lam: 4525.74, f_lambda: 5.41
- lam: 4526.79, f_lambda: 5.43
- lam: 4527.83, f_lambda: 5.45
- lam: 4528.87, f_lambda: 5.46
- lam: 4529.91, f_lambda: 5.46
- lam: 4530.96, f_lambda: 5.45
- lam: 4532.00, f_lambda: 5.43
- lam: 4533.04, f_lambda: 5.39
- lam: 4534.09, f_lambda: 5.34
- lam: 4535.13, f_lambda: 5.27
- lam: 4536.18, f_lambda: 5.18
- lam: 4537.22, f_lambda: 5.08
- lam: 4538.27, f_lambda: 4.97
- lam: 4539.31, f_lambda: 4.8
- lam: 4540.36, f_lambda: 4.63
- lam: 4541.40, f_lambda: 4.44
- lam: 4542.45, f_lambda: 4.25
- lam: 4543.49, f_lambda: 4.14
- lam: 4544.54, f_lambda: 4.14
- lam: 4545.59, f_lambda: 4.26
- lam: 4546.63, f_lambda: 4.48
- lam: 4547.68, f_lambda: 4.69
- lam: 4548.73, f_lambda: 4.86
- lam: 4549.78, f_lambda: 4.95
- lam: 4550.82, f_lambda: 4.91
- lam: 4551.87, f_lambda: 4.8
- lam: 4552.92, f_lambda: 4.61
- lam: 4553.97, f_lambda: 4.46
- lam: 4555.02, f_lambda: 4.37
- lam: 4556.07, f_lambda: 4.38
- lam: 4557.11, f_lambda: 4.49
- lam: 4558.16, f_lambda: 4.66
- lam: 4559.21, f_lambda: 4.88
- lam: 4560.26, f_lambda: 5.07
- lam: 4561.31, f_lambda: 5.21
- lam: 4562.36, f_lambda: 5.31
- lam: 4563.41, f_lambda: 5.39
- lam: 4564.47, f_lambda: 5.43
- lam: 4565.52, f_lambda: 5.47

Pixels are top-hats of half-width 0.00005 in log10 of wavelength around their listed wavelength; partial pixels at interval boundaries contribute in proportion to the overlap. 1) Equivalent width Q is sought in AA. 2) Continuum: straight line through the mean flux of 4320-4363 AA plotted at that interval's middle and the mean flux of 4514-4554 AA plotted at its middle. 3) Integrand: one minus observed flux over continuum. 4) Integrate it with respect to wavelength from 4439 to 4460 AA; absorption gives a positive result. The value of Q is 3.9 AA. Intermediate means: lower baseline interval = 9.34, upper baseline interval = 5.03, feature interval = 5.64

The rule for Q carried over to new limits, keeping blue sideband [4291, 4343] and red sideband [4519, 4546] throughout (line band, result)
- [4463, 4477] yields 2.44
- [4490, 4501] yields 1.30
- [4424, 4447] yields 4.42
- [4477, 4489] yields 1.25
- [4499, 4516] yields 1.23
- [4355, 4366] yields 1.27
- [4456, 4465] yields 1.78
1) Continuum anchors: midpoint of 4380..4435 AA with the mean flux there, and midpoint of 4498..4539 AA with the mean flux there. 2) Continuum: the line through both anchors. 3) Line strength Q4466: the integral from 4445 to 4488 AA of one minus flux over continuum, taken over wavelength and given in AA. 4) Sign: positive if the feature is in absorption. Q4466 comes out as 1.9 AA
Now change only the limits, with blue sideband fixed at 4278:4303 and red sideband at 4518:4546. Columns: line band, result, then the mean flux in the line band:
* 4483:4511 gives 2.50 AA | 5.35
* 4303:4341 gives -1.40 AA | 10.2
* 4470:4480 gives 1.43 AA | 5.46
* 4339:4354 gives 0.35 AA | 9.06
